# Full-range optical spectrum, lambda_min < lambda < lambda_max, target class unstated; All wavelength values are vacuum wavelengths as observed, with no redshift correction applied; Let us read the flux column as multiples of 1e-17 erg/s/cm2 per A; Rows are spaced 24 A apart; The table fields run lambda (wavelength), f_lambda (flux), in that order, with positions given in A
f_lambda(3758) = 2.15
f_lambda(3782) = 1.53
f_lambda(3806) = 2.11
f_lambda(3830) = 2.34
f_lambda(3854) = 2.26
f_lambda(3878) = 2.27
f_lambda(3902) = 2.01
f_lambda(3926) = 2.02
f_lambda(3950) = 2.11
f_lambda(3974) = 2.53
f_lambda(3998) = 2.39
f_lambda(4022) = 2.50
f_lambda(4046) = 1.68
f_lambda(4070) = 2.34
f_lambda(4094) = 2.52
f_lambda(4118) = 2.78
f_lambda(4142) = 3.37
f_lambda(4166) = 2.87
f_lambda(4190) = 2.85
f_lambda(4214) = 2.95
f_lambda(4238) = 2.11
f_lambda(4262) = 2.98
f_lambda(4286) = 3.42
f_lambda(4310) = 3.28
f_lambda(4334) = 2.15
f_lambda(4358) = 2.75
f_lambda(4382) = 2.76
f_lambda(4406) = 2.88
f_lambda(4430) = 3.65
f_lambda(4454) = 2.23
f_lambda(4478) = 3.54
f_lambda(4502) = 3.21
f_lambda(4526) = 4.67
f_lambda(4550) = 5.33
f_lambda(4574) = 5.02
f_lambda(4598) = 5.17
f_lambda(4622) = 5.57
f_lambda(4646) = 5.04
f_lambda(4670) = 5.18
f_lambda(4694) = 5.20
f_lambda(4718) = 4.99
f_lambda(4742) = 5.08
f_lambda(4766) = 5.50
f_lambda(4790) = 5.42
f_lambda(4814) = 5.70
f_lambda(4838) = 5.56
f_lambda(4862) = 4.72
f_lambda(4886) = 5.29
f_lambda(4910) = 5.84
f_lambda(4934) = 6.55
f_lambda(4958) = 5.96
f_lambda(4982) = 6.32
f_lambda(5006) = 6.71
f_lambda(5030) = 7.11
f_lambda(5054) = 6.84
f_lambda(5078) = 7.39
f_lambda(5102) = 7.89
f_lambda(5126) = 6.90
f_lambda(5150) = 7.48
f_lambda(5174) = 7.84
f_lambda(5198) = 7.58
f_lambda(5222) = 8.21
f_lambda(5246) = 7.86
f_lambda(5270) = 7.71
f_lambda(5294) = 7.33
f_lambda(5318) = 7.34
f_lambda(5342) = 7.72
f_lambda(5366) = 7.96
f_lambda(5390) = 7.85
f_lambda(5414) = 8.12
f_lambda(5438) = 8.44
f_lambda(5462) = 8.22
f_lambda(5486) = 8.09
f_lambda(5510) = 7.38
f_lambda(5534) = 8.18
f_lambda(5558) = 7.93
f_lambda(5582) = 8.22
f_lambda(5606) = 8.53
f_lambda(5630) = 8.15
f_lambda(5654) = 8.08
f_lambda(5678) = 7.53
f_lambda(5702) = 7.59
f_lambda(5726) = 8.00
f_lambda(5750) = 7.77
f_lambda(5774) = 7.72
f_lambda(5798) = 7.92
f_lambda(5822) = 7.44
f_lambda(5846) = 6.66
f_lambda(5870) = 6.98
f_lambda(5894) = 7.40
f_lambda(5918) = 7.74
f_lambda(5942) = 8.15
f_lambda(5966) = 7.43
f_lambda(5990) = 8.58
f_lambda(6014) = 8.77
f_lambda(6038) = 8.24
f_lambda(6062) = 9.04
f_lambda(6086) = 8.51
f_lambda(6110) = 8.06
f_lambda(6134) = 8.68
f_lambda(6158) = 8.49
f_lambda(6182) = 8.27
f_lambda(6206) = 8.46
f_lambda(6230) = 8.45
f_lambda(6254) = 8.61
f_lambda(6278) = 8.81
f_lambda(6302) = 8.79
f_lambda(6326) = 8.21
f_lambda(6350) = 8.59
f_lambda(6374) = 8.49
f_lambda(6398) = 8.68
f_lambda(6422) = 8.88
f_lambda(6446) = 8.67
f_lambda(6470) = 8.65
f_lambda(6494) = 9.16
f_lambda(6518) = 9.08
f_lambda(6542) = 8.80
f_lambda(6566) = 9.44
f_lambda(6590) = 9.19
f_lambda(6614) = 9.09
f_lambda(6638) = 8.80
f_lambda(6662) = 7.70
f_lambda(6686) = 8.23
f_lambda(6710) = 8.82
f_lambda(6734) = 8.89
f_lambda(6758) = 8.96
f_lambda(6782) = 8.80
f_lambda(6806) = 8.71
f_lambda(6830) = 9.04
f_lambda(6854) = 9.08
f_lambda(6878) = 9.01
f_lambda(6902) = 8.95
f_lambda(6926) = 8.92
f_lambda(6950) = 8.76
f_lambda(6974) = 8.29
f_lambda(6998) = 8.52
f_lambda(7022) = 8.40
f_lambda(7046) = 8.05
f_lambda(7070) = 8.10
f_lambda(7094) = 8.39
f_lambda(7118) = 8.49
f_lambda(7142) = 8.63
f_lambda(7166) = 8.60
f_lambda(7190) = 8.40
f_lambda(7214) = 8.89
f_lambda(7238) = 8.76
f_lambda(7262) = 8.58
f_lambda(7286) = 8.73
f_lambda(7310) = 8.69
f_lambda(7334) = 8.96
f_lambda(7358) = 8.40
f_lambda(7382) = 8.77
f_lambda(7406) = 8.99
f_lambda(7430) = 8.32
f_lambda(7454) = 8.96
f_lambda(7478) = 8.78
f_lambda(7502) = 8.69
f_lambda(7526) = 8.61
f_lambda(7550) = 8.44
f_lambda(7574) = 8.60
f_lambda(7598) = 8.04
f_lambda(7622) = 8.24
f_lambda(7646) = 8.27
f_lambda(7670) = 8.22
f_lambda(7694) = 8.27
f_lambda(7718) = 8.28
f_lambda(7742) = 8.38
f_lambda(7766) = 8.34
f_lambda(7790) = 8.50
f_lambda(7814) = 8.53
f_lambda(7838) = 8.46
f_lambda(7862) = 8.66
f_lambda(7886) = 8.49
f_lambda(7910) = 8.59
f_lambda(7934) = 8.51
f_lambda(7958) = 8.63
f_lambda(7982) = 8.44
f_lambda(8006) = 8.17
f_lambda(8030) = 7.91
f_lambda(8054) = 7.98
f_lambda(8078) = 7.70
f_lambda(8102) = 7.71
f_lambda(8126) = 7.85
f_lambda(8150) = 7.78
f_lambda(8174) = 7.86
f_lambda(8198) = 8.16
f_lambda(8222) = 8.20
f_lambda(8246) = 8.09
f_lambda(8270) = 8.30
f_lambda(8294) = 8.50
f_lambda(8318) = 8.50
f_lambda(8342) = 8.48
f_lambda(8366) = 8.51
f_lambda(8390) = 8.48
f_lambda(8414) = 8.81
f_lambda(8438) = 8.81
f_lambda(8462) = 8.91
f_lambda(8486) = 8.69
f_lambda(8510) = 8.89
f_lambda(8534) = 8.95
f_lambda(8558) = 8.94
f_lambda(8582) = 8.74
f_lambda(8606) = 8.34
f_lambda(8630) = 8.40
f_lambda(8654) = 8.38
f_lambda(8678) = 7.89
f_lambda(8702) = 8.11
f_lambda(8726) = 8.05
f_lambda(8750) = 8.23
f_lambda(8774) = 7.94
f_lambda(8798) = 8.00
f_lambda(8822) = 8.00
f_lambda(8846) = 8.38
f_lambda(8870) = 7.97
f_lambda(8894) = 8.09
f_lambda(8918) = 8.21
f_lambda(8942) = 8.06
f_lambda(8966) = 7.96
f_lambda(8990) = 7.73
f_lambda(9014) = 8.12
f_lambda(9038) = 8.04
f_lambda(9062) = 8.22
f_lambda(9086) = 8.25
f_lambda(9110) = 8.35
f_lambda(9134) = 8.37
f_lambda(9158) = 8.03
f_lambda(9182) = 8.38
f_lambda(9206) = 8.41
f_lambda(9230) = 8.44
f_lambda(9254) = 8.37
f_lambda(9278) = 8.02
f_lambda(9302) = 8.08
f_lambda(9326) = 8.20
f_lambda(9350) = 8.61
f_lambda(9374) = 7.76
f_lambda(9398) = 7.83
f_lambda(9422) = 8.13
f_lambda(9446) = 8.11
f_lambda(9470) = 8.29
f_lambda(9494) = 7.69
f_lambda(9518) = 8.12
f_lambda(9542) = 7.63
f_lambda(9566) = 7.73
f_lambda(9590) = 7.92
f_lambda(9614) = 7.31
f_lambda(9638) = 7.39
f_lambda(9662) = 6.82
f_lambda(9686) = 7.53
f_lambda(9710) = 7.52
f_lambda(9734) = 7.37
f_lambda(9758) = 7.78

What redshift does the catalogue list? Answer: 0.132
